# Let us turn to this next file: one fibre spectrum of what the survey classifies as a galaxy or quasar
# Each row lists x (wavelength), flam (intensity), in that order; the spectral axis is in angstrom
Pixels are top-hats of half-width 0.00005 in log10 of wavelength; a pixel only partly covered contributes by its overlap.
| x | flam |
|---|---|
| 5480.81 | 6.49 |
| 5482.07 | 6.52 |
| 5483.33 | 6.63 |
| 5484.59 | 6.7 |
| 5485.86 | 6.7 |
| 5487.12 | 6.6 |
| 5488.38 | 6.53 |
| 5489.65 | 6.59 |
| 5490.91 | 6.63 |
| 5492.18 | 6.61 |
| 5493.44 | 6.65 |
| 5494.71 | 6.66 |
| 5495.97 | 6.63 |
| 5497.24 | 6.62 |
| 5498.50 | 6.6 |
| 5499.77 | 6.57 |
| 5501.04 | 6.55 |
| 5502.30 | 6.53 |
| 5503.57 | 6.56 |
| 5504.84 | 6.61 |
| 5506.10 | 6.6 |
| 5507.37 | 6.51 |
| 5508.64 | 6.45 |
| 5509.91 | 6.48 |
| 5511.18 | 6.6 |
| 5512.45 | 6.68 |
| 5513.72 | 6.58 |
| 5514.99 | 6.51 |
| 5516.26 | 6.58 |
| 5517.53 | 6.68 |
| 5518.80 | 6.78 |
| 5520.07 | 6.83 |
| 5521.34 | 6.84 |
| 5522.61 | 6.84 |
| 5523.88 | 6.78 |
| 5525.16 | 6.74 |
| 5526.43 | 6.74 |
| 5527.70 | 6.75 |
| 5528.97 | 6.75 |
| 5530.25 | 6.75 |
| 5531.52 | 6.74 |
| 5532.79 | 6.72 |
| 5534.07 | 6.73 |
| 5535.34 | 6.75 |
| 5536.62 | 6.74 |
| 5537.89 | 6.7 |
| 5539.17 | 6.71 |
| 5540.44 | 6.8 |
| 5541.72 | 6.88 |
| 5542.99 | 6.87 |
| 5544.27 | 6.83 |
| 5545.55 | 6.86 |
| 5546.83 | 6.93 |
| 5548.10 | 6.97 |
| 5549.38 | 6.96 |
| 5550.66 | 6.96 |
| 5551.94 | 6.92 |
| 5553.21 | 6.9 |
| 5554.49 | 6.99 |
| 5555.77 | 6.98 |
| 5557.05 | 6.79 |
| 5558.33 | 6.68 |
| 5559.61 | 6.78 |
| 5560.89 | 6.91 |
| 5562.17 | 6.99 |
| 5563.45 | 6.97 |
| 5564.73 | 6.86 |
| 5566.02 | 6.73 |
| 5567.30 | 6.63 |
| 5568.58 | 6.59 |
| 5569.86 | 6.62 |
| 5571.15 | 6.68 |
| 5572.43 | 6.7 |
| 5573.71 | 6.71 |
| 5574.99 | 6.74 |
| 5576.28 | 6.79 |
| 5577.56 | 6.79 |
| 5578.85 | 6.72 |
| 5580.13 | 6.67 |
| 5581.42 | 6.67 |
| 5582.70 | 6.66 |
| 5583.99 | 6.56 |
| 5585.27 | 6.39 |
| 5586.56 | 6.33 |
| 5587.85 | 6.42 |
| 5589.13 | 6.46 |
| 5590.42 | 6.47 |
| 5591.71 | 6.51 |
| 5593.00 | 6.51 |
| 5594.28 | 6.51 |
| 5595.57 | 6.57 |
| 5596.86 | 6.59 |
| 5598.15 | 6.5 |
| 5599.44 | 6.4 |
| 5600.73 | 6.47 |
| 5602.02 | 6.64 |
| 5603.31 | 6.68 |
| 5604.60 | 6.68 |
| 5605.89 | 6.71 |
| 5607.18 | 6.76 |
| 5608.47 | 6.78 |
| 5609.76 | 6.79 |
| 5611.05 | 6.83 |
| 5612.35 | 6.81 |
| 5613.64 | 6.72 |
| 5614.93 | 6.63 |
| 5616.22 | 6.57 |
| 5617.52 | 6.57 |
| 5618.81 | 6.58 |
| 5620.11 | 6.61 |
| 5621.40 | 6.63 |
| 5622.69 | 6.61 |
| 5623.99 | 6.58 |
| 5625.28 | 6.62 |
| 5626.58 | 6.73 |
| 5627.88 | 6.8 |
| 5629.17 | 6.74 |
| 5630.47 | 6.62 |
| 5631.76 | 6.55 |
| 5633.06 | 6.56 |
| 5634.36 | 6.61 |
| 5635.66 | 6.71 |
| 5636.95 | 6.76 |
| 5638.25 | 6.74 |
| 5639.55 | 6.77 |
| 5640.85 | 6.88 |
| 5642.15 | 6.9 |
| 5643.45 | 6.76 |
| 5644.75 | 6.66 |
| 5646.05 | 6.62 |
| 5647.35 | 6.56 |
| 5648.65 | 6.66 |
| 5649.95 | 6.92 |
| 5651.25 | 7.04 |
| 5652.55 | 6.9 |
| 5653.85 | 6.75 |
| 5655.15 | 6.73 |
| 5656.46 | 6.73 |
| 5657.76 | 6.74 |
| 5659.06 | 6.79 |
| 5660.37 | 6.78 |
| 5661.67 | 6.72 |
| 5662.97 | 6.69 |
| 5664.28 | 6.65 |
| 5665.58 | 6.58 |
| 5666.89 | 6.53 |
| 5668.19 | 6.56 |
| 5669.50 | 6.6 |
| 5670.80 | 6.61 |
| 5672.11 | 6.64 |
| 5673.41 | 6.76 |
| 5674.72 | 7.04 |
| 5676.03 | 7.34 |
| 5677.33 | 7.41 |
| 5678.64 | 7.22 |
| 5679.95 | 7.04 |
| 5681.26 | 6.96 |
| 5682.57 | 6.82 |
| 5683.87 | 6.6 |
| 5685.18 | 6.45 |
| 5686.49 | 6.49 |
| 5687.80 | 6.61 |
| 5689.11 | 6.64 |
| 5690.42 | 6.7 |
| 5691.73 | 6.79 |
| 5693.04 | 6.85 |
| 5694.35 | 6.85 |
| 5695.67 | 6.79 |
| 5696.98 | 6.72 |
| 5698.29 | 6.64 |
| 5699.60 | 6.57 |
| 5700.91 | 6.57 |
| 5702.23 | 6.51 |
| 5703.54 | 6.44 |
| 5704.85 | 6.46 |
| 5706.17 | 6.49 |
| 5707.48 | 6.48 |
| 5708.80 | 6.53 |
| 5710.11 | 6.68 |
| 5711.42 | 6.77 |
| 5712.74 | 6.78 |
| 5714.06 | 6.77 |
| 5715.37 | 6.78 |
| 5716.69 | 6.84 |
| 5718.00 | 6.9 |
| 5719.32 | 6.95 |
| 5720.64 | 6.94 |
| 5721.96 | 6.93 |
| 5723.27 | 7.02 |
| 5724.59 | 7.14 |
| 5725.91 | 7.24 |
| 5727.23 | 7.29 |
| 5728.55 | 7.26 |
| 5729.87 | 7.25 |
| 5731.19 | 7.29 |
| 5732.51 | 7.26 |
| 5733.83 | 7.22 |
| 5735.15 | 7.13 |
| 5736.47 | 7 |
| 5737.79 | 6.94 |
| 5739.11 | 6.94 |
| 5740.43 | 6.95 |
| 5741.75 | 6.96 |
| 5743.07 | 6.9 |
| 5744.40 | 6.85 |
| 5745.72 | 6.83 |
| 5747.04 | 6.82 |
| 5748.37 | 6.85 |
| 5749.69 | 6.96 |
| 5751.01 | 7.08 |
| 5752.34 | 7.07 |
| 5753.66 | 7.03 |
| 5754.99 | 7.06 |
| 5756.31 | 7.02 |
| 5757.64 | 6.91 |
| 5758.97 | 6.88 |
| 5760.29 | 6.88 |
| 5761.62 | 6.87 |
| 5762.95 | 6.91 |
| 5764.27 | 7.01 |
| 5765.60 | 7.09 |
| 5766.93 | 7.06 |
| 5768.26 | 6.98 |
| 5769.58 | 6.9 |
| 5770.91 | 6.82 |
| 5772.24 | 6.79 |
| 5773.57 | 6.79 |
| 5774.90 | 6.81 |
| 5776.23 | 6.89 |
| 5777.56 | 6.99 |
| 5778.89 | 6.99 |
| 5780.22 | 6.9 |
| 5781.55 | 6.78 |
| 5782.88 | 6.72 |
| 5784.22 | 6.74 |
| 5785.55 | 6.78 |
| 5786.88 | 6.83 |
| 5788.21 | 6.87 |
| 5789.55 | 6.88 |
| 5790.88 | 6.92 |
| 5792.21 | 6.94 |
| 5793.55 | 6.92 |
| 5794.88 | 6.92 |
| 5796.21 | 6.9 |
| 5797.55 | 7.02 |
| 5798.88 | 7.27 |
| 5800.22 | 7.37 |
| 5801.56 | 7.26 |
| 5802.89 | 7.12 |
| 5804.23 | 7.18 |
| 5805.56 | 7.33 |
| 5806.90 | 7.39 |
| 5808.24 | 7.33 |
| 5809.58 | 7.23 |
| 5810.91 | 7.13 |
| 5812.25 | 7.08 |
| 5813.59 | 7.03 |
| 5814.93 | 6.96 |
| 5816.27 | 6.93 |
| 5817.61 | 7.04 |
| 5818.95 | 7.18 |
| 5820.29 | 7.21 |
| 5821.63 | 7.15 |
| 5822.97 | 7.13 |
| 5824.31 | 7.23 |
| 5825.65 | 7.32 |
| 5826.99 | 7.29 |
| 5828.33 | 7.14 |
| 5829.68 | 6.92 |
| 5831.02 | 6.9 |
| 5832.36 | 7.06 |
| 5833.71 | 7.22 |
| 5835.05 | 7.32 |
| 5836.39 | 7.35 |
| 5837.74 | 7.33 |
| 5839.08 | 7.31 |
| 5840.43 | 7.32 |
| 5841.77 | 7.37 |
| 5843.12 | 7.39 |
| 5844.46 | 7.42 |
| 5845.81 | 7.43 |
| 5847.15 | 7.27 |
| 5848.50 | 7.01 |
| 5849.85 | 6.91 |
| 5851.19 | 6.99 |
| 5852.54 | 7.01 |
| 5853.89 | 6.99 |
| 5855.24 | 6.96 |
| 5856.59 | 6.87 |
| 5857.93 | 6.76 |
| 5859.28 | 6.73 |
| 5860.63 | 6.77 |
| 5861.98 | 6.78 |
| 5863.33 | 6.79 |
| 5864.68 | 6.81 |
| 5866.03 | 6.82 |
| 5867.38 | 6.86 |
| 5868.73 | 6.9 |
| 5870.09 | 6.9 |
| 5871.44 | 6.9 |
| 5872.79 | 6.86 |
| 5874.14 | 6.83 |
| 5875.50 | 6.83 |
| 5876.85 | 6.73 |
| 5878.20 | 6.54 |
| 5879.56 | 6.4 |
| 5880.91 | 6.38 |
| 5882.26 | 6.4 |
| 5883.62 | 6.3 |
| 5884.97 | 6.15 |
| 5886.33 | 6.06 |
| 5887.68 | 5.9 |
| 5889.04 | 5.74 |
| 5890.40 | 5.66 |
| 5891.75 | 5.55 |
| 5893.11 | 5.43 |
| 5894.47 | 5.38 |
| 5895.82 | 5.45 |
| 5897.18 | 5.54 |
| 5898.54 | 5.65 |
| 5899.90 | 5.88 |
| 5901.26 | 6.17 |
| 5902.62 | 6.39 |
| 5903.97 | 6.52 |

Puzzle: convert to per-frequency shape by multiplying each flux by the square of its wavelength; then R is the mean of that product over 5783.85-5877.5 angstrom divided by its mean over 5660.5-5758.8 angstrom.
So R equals 1.07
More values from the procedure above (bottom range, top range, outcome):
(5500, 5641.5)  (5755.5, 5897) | 1.12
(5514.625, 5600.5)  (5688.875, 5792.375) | 1.09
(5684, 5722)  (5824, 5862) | 1.12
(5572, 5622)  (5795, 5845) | 1.17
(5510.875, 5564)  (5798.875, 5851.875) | 1.17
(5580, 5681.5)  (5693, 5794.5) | 1.07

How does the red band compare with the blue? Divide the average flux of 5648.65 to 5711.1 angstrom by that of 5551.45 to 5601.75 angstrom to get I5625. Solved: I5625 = 1.0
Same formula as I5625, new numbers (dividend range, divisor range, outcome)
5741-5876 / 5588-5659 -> 1.05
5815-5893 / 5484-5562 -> 1.02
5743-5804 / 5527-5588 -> 1.03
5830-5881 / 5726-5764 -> 0.99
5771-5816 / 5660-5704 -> 1.04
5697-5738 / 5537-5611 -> 1.02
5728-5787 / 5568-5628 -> 1.05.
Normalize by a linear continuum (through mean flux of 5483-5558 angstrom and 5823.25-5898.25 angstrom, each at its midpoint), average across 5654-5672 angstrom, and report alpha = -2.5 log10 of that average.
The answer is 0.01 mag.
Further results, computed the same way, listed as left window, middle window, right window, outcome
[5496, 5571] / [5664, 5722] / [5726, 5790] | 0.03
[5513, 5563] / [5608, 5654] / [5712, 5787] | 0.03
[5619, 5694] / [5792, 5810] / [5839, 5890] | -0.06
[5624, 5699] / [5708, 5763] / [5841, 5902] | -0.05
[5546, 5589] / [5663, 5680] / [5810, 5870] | 0.01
